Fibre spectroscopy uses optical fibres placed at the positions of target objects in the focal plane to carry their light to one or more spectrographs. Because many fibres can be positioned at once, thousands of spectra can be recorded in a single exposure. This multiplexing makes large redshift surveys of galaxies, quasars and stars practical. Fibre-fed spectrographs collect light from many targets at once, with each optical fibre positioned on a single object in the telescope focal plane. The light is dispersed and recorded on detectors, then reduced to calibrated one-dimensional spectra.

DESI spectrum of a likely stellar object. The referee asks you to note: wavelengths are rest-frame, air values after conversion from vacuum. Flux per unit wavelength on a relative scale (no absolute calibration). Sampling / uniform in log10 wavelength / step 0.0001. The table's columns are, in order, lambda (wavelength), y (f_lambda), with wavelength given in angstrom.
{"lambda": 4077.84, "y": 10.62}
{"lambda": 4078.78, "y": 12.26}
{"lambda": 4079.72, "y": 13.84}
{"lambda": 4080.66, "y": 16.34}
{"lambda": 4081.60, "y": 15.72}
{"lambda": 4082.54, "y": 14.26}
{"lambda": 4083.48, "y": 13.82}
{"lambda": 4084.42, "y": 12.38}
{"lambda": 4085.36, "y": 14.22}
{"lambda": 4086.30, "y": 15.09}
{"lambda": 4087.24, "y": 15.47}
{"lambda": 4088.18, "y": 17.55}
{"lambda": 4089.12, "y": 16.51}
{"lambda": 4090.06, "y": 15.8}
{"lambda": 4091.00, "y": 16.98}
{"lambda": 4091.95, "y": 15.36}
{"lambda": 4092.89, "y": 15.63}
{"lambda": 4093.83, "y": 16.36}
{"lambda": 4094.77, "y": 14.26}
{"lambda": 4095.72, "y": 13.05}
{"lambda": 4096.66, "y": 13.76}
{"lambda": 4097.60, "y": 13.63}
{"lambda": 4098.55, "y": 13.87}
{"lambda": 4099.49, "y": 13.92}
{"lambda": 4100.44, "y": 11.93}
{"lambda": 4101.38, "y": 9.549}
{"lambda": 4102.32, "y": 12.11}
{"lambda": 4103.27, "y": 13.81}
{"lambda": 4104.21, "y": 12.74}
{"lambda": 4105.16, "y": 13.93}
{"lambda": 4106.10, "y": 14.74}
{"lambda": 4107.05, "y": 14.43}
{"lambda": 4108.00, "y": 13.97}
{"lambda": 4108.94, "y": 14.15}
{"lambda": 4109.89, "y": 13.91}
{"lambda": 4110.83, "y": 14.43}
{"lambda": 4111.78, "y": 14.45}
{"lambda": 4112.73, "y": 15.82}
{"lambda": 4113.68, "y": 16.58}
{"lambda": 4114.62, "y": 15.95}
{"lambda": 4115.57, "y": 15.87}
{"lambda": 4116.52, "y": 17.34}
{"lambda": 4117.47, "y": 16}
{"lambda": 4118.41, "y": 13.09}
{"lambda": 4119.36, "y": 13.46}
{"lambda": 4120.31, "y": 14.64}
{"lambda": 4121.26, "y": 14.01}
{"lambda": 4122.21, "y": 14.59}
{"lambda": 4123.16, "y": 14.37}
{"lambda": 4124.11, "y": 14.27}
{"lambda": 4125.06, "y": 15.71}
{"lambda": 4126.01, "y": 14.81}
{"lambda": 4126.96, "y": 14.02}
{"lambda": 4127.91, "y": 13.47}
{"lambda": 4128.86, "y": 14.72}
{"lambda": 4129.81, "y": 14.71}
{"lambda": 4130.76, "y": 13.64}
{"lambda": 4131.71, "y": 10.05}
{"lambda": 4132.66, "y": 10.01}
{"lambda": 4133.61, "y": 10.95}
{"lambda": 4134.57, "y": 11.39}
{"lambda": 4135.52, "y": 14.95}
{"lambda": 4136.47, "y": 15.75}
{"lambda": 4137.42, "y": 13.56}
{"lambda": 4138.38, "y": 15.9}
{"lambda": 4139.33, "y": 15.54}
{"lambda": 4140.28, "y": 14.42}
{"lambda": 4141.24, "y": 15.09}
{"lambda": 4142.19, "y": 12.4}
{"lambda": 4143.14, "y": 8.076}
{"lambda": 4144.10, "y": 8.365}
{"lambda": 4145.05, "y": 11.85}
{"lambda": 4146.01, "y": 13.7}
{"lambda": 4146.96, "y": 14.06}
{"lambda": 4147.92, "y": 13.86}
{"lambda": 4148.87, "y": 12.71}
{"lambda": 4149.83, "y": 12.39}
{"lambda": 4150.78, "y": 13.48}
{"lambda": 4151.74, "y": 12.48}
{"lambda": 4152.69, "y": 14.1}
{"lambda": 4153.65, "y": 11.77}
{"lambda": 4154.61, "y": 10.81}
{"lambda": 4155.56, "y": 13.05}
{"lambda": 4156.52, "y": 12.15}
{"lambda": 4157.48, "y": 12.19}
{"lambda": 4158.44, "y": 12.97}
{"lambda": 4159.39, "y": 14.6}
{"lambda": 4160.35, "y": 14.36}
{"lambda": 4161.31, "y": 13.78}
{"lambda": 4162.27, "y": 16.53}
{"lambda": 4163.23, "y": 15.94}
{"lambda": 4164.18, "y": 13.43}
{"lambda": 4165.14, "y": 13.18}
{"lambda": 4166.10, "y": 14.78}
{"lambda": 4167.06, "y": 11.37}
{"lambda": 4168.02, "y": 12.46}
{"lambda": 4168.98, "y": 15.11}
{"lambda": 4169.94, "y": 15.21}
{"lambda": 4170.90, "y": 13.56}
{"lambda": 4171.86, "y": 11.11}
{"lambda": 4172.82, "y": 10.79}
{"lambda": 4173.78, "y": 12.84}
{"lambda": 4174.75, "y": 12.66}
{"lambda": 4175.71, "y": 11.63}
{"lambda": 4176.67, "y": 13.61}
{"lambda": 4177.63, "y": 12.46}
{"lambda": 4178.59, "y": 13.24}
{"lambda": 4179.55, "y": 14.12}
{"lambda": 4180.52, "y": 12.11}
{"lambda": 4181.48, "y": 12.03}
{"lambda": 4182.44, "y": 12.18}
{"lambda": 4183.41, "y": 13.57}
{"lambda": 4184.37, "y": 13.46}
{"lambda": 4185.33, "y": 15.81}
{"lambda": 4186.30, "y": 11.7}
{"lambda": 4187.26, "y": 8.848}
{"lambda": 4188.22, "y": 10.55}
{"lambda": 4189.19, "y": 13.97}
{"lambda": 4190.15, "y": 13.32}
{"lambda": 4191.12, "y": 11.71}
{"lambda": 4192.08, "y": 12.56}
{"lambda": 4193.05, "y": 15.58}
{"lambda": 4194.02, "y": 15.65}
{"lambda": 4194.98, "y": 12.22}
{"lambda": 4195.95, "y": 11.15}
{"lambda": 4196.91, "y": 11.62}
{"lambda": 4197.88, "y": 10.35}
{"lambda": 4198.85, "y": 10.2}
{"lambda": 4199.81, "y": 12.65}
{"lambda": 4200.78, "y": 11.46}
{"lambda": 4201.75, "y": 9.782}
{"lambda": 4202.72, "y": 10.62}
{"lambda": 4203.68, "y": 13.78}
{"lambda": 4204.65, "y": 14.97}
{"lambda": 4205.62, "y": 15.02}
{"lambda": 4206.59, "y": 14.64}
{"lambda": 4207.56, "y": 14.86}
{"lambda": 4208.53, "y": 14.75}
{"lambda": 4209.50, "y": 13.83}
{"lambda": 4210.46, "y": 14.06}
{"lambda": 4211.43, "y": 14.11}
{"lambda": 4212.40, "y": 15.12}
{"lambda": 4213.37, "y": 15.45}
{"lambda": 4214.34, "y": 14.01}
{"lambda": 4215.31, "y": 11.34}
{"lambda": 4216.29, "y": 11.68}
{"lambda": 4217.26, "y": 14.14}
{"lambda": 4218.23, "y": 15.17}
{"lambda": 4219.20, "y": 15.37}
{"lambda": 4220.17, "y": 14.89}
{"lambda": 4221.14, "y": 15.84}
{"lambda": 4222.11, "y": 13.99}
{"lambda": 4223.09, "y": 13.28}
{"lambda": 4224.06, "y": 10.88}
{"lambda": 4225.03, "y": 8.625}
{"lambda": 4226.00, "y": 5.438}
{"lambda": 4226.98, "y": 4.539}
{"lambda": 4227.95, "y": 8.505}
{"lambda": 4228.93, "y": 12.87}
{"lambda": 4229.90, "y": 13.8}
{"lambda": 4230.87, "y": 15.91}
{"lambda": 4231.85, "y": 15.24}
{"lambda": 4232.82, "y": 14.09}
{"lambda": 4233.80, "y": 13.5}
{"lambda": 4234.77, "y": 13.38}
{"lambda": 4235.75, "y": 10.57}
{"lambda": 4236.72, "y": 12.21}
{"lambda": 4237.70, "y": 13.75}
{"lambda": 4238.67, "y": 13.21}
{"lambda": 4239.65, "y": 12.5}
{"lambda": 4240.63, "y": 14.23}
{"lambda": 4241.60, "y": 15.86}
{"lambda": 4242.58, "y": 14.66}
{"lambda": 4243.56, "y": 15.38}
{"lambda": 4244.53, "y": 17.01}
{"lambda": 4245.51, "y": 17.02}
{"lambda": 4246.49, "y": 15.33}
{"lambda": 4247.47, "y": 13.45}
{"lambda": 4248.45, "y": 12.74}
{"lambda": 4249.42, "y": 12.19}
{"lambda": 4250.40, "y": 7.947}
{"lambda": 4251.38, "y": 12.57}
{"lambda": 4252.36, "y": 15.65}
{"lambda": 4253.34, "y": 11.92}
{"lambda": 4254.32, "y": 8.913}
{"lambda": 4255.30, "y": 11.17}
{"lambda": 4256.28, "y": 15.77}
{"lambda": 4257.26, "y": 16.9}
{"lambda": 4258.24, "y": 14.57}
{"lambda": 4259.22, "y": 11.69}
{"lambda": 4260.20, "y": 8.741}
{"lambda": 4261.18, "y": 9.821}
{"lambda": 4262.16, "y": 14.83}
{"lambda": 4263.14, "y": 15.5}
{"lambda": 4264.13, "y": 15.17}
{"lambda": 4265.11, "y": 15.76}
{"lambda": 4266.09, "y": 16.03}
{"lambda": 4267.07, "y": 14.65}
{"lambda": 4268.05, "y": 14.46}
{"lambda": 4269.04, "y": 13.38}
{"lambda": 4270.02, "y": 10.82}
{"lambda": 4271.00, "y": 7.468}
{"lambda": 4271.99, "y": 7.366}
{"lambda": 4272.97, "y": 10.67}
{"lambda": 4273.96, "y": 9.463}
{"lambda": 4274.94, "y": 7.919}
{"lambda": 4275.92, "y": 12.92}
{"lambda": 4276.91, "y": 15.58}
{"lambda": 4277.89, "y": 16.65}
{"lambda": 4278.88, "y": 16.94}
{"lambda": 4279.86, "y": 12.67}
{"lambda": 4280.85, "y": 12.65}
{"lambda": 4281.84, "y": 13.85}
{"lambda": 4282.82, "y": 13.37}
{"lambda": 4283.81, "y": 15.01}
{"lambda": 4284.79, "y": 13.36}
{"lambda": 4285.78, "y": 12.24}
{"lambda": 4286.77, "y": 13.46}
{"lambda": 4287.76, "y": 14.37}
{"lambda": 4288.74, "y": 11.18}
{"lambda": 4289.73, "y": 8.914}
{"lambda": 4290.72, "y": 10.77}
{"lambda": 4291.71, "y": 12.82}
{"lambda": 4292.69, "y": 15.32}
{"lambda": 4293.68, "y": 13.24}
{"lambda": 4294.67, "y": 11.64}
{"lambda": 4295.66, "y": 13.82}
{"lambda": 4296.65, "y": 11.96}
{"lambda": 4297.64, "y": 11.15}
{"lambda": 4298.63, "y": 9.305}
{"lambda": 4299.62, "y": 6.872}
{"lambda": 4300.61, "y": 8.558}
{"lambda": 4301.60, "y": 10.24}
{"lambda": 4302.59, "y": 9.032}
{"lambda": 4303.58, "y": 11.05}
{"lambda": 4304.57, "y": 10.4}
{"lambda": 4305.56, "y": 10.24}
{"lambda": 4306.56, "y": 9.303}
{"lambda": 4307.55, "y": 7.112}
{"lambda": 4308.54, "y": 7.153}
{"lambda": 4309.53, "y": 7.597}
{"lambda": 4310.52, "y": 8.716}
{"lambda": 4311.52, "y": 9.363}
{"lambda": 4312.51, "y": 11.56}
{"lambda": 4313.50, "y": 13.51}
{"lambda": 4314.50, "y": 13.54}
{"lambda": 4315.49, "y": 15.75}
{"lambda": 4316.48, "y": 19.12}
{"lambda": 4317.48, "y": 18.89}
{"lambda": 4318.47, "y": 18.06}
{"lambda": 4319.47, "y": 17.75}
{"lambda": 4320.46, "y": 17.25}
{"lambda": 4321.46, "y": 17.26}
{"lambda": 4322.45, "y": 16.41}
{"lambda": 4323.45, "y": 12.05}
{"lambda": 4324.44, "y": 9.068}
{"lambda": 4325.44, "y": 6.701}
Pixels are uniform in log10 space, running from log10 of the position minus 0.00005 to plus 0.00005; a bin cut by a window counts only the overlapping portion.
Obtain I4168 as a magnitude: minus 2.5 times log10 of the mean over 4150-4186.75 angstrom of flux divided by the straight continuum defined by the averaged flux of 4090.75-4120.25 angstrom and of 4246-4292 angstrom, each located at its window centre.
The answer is 0.05 mag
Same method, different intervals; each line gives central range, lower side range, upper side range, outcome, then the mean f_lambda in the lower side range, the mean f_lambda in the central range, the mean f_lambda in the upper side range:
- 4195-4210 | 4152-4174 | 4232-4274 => 0.050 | 13.3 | 12.6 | 13.1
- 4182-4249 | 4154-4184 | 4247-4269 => 0.006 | 13.1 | 13.1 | 13.2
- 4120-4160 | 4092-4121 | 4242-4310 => 0.052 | 14.3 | 13.2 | 12.3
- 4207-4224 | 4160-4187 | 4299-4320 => -0.112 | 13.3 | 14.1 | 11.6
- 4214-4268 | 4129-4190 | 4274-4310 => -0.090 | 13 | 13.2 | 11.6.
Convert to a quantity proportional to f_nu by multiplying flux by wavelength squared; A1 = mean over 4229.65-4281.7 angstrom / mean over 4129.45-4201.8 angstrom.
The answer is 1.08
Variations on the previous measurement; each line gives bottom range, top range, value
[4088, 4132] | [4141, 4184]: 0.92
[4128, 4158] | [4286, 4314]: 0.89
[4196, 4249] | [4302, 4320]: 0.96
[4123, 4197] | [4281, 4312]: 0.90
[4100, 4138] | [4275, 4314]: 0.90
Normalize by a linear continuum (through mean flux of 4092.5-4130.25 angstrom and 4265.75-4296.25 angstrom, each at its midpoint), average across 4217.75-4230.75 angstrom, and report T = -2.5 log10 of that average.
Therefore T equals 0.11 mag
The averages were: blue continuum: 14.3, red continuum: 12.7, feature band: 11.9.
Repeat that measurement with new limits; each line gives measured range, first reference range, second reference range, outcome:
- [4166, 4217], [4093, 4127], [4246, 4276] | 0.029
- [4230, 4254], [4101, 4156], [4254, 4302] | -0.081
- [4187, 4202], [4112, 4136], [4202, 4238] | 0.112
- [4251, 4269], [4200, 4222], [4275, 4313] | -0.091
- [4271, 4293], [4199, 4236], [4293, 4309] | -0.161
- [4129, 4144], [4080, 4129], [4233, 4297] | 0.099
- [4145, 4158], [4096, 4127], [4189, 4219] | 0.084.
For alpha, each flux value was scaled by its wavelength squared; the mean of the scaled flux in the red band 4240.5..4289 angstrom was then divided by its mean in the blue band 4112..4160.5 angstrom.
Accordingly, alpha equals 1.0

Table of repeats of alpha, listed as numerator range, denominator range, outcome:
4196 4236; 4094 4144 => 0.97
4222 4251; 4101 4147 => 0.97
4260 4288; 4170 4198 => 1.07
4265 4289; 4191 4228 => 1.04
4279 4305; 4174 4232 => 0.97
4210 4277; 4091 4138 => 0.98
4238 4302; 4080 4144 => 0.97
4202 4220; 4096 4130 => 1.03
